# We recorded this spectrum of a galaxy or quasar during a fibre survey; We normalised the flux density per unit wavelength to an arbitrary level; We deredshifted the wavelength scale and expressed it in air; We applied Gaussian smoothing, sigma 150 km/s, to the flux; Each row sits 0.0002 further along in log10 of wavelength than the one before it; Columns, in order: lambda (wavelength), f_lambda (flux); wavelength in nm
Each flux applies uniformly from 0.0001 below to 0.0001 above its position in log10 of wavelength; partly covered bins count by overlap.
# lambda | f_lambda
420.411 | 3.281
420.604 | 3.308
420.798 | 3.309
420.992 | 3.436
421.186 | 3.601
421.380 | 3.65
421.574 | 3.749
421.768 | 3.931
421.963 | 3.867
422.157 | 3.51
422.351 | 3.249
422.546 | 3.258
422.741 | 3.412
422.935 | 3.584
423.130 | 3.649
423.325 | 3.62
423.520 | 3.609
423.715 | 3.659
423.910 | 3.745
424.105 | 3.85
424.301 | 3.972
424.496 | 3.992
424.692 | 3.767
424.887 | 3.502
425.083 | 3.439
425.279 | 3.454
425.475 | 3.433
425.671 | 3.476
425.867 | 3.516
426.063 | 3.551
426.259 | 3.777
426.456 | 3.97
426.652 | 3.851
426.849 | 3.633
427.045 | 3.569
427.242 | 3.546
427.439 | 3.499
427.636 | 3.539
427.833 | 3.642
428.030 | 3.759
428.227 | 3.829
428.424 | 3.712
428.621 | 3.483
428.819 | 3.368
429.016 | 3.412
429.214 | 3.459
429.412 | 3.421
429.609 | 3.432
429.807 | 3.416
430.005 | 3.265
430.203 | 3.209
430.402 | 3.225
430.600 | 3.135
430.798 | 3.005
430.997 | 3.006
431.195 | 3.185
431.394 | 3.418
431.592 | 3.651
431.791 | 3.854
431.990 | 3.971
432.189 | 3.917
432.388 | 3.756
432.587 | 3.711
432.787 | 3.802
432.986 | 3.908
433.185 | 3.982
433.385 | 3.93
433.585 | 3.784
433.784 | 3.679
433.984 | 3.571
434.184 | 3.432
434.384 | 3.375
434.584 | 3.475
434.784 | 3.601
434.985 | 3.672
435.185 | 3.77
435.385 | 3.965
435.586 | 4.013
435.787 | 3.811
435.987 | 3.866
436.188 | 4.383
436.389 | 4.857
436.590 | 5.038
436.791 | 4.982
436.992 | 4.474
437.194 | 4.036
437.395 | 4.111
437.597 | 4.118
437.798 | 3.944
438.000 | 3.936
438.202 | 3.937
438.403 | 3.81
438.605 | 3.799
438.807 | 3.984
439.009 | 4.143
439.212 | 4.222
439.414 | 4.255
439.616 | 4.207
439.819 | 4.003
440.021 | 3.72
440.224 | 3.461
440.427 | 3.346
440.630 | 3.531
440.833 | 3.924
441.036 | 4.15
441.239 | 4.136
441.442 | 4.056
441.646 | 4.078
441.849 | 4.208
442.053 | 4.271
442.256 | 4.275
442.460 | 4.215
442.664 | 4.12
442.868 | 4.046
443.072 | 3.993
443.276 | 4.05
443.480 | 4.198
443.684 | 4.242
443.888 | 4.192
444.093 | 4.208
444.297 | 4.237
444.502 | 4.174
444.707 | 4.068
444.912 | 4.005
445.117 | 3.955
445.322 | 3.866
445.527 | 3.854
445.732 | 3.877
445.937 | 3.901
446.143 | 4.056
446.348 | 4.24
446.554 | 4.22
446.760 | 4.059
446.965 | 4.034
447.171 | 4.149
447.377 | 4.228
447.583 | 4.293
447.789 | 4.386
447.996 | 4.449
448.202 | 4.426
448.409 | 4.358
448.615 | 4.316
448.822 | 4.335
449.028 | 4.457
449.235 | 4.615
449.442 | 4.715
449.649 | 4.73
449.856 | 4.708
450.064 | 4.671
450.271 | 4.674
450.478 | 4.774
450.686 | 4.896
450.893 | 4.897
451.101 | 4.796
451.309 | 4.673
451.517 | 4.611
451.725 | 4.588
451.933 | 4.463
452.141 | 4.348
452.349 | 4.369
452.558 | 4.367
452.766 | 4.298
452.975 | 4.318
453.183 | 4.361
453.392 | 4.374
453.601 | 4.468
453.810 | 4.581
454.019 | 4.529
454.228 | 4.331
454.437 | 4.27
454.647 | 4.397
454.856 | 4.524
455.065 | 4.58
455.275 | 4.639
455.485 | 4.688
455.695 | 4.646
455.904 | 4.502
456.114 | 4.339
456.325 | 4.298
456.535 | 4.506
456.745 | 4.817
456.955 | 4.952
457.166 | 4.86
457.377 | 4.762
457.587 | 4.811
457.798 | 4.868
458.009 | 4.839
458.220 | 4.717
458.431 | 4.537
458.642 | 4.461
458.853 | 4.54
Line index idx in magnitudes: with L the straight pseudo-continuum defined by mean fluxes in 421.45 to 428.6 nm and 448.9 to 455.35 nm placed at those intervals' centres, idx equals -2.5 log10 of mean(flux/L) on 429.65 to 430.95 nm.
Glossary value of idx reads 0.19 mag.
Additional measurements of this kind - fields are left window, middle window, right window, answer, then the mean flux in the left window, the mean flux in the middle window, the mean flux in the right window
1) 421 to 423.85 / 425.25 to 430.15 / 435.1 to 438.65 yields 0.07 mag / 3.59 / 3.56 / 4.17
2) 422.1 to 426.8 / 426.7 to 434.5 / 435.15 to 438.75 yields 0.10 mag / 3.62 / 3.55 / 4.16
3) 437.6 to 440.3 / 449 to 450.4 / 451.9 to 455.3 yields -0.09 mag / 3.97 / 4.67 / 4.42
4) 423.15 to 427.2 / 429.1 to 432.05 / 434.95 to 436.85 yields 0.17 mag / 3.67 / 3.37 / 4.24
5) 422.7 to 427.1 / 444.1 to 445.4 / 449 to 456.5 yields 0.06 mag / 3.66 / 4.07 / 4.54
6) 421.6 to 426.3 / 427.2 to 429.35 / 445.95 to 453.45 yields 0.06 mag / 3.62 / 3.57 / 4.45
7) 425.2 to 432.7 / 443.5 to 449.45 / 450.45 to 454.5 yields 0.02 mag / 3.53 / 4.2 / 4.51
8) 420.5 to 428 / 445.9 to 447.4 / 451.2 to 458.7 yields 0.05 mag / 3.61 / 4.11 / 4.55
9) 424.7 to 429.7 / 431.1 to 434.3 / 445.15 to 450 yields 0.01 mag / 3.58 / 3.72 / 4.27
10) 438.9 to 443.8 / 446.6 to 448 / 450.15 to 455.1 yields 0.02 mag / 4.04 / 4.21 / 4.52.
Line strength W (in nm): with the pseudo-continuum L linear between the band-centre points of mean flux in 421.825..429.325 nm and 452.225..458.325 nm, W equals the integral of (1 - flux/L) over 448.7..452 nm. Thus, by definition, -0.20 nm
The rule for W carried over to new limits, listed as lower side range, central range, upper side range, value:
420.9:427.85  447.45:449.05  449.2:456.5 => 0.009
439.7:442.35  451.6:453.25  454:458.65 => 0.016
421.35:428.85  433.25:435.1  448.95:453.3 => 0.160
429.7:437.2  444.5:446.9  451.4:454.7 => 0.090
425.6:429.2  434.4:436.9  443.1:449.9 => -0.138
